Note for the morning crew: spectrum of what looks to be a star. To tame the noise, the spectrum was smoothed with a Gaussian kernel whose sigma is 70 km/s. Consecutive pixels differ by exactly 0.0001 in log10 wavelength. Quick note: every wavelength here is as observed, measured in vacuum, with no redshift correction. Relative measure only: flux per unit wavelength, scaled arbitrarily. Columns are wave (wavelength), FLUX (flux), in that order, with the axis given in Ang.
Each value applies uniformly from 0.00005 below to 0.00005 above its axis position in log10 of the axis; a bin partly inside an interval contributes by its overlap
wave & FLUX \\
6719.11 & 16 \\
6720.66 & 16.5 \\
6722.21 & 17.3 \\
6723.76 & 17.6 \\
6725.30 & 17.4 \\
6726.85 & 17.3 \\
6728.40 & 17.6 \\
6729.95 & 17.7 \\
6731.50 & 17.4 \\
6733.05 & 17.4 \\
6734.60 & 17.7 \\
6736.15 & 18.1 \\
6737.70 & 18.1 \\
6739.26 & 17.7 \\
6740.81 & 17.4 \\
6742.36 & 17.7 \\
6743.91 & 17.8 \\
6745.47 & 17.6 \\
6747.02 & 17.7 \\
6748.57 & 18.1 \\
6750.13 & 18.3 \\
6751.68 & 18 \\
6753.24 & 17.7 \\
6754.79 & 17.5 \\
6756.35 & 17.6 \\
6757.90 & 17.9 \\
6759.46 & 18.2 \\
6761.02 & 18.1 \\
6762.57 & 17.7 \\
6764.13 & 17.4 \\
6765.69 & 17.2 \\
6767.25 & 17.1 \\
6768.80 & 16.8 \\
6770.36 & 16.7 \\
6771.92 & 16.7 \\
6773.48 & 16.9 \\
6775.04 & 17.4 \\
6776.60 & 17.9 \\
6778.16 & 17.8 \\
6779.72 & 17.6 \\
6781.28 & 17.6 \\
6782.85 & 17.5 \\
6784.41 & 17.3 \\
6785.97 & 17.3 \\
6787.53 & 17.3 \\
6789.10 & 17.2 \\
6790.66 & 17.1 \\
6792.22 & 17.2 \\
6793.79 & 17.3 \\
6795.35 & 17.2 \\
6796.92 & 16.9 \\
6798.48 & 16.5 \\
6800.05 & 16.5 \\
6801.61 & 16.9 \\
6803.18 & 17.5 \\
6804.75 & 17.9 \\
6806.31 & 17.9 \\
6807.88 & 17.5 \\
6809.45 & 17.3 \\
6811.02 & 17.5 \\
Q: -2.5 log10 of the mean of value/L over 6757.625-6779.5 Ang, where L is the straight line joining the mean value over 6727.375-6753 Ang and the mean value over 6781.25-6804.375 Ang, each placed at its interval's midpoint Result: 0.00 mag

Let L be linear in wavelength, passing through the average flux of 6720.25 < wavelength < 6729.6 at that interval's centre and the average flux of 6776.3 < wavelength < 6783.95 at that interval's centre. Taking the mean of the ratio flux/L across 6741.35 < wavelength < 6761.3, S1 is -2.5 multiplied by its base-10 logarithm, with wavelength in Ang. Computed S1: -0.02 mag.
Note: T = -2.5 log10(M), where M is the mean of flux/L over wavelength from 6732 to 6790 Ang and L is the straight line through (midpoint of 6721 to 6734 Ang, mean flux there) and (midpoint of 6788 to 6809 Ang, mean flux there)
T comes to -0.01 mag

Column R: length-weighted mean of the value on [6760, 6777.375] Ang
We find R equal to 17.3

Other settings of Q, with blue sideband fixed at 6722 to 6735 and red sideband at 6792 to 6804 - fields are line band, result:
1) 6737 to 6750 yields -0.024 mag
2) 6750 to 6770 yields -0.022 mag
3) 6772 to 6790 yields -0.018 mag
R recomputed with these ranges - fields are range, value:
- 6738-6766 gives 17.8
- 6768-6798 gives 17.2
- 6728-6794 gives 17.5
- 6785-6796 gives 17.2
